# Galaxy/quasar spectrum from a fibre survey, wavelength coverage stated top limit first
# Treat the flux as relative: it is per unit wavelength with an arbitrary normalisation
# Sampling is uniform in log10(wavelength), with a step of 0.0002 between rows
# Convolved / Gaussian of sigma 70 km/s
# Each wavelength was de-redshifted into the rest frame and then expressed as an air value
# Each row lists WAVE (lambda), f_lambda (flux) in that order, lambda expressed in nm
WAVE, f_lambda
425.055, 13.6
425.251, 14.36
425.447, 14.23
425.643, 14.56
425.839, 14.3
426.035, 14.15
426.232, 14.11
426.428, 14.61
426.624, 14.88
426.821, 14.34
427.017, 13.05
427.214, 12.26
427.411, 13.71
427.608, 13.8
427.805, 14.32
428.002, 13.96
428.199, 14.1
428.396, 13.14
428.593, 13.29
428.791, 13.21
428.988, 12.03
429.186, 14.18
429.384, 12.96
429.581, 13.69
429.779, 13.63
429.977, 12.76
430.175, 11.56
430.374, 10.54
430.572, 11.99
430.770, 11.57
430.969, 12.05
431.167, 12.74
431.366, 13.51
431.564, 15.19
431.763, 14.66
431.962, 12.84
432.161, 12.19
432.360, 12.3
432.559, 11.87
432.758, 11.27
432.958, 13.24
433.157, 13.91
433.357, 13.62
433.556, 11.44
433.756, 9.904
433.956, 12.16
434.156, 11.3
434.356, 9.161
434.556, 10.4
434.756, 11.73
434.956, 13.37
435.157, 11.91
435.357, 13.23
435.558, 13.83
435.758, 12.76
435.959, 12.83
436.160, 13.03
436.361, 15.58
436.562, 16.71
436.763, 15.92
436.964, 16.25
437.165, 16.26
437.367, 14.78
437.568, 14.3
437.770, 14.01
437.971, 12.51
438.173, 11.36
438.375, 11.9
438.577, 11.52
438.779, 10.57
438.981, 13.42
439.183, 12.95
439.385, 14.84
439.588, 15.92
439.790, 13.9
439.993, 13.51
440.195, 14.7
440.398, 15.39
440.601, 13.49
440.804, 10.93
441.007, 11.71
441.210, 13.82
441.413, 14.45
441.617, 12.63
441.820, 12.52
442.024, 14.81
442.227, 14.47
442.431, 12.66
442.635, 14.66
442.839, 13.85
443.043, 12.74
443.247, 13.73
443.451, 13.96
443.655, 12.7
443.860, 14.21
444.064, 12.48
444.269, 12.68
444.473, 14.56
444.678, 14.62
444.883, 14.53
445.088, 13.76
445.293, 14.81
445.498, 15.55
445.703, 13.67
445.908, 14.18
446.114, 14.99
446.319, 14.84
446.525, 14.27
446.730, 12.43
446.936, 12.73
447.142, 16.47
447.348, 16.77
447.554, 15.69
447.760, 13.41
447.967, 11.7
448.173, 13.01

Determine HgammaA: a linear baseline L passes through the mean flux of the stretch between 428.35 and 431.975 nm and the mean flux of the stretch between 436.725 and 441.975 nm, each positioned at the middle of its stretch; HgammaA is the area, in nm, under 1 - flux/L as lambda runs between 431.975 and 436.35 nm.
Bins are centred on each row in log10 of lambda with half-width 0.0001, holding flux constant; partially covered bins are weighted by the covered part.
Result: 0.32 nm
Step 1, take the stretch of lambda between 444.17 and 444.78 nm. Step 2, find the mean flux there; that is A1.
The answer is 14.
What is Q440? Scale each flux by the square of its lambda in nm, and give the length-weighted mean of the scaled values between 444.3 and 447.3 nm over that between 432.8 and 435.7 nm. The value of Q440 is 1.3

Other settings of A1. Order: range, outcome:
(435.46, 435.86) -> 13.3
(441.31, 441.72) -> 13.5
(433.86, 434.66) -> 10.8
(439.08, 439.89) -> 14.4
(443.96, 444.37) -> 12.6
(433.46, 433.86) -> 10.7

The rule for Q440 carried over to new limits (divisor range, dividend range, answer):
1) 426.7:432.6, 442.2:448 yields 1.16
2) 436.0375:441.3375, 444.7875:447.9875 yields 1.08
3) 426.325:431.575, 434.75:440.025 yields 1.08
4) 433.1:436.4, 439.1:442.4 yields 1.15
